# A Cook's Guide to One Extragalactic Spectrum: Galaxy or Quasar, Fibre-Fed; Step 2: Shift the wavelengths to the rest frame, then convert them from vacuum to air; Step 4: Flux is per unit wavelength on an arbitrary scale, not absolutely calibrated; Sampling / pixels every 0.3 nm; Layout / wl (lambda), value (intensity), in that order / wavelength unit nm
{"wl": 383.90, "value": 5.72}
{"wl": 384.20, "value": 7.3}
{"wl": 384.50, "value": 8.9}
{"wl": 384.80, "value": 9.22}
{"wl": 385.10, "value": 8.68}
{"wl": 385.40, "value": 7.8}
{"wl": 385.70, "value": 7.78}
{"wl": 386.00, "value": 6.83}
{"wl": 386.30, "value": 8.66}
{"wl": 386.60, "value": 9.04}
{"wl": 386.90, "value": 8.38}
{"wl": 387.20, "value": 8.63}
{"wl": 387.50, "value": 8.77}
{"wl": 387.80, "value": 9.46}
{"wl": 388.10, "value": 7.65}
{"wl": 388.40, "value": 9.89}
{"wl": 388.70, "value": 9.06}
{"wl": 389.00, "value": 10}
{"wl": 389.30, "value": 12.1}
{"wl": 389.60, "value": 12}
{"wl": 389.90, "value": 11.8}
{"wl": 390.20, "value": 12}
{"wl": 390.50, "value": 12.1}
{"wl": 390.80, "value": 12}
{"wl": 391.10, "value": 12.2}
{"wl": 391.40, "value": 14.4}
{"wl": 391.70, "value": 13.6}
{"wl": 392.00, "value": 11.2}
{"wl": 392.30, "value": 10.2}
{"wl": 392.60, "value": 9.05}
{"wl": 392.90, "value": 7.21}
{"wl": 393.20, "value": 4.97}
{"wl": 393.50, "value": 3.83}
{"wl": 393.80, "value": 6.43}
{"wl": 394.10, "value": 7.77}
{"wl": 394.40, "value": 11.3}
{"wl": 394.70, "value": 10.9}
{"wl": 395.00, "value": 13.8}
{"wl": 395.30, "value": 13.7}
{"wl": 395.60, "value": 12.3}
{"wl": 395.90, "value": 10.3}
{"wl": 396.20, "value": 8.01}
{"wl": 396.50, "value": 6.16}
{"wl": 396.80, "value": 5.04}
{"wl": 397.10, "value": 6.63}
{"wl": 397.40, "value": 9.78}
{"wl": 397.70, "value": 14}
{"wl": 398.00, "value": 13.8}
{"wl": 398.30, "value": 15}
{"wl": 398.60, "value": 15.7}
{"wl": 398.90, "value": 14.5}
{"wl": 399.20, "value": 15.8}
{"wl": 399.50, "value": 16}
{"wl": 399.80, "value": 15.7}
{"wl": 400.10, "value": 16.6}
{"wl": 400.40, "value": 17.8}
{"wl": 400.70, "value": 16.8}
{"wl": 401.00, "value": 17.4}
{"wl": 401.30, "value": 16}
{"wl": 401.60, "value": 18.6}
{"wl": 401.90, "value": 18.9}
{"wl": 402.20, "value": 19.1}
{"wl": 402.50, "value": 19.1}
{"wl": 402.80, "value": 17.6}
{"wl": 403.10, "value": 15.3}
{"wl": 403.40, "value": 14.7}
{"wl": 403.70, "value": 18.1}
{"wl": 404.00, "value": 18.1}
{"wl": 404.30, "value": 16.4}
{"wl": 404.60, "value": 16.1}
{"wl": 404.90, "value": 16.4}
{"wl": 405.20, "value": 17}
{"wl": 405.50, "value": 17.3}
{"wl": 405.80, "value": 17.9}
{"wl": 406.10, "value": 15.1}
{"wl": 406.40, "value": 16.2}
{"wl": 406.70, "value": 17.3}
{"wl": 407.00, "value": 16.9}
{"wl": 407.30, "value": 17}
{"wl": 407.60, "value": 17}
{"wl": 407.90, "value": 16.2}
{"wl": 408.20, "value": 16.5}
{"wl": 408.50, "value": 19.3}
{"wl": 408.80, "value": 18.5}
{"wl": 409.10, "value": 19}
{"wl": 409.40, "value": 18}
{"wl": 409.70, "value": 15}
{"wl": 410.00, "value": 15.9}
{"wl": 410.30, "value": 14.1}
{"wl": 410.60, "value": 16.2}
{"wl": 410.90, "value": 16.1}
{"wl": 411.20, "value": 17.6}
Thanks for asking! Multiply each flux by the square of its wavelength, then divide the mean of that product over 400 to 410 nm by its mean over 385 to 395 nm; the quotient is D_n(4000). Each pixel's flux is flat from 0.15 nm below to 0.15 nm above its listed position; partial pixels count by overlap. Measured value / 1.92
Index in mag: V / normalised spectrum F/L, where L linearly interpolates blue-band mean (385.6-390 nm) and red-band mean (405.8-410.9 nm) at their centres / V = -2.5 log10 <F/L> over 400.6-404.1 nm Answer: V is -0.20 mag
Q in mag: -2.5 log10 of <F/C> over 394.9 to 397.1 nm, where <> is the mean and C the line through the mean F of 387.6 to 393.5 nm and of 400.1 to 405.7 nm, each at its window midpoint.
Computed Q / 0.35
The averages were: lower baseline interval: 10.4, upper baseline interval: 17.2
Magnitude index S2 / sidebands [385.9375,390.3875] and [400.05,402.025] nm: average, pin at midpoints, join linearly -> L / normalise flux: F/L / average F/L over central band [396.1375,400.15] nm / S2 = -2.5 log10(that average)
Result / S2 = 0.28 mag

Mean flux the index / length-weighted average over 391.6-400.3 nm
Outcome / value 11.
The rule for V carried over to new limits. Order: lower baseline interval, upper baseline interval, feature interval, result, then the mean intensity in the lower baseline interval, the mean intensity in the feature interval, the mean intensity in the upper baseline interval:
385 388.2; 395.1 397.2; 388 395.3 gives -0.18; 8.34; 10.3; 9.05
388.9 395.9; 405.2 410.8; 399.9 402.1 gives -0.23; 10.6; 17.4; 16.9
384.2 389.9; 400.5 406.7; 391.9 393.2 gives 0.31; 9.07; 8.83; 17.1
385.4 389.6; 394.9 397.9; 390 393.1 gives -0.20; 9.01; 11.3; 9.97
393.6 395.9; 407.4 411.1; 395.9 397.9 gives 0.33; 10.7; 8.56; 16.8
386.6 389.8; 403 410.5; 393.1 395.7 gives 0.27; 9.6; 9.48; 16.8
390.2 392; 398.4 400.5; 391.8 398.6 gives 0.41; 12.6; 9.77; 15.9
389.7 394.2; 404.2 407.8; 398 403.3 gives -0.18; 9.96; 16.7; 16.7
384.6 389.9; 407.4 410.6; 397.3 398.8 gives -0.06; 9.13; 13.8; 16.9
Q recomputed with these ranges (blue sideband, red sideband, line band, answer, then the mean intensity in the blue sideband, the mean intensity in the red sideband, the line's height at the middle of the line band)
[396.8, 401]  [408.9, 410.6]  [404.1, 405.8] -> -0.089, 14.2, 16.4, 15.5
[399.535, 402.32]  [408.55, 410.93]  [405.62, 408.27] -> 0.016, 17.4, 16.7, 16.9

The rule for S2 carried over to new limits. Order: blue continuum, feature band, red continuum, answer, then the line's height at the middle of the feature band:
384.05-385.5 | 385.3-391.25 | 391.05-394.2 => -0.13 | 8.71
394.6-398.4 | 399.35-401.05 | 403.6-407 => -0.25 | 13.3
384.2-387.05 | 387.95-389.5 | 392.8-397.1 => -0.17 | 8.42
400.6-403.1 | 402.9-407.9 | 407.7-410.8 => 0.04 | 17.3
